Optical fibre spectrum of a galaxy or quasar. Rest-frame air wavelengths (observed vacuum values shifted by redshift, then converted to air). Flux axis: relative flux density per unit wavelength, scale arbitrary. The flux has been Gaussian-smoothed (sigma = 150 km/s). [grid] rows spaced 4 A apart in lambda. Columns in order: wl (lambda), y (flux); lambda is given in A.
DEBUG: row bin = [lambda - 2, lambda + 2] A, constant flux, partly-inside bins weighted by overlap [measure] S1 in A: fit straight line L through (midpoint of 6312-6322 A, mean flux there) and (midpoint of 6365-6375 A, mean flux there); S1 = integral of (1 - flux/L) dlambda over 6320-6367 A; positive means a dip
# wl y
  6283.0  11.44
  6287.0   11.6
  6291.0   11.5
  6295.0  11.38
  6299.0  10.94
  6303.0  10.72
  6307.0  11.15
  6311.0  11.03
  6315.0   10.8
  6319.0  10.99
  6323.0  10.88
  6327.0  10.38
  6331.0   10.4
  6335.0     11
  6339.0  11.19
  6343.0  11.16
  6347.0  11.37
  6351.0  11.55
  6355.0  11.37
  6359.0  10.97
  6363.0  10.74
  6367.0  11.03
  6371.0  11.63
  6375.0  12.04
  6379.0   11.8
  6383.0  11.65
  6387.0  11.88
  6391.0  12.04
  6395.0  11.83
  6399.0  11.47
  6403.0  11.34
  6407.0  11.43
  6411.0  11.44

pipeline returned 0.8 A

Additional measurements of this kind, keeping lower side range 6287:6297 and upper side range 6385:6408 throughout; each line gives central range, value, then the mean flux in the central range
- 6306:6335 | 1.8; 10.8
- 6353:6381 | 0.6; 11.4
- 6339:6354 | 0.3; 11.3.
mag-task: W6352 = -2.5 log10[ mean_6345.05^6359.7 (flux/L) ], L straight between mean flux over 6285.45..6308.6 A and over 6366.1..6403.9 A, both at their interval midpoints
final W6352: 0.02 mag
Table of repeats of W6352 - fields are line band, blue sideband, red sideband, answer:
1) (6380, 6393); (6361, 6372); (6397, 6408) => -0.05 mag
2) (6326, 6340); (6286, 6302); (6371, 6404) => 0.07 mag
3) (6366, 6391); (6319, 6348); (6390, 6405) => -0.03 mag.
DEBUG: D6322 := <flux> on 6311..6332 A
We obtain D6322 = 10.7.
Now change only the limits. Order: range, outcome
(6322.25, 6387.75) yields 11.2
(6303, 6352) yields 11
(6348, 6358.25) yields 11.4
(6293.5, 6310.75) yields 11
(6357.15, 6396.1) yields 11.6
